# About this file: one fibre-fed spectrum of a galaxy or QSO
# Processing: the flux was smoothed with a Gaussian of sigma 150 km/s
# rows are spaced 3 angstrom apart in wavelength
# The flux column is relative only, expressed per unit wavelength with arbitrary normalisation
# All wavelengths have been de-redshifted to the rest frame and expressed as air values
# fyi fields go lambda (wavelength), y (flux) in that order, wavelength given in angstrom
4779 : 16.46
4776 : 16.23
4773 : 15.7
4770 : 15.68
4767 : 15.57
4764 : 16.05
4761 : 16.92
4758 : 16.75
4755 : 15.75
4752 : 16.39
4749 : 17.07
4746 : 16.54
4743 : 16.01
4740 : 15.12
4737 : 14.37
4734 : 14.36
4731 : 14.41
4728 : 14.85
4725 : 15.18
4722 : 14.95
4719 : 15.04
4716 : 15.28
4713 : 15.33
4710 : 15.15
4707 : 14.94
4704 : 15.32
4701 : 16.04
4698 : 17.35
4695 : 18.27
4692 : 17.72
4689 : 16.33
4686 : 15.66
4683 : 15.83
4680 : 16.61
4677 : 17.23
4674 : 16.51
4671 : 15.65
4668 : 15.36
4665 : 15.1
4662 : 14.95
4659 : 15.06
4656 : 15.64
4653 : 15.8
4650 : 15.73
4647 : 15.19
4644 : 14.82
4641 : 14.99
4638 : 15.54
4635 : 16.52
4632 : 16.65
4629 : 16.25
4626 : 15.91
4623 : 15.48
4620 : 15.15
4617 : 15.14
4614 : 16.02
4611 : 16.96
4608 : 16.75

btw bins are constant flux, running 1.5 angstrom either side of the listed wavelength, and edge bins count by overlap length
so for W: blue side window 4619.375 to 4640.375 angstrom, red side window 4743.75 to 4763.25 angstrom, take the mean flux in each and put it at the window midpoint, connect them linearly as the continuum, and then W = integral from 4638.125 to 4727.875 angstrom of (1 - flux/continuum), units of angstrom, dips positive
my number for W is 2.4 angstrom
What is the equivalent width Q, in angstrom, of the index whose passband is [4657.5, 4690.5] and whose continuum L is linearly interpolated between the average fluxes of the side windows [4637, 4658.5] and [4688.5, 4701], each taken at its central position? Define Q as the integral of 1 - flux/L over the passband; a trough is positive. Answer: 1.3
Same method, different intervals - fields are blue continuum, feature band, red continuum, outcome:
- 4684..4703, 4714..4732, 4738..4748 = 1.4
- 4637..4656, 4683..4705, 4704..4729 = -2.1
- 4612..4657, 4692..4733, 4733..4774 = 0.5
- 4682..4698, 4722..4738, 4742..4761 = 1.9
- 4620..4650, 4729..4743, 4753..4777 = 1.1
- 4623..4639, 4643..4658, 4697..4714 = 0.5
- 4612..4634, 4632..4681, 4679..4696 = 1.8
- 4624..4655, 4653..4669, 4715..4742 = 0.3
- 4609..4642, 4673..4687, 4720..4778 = -0.5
